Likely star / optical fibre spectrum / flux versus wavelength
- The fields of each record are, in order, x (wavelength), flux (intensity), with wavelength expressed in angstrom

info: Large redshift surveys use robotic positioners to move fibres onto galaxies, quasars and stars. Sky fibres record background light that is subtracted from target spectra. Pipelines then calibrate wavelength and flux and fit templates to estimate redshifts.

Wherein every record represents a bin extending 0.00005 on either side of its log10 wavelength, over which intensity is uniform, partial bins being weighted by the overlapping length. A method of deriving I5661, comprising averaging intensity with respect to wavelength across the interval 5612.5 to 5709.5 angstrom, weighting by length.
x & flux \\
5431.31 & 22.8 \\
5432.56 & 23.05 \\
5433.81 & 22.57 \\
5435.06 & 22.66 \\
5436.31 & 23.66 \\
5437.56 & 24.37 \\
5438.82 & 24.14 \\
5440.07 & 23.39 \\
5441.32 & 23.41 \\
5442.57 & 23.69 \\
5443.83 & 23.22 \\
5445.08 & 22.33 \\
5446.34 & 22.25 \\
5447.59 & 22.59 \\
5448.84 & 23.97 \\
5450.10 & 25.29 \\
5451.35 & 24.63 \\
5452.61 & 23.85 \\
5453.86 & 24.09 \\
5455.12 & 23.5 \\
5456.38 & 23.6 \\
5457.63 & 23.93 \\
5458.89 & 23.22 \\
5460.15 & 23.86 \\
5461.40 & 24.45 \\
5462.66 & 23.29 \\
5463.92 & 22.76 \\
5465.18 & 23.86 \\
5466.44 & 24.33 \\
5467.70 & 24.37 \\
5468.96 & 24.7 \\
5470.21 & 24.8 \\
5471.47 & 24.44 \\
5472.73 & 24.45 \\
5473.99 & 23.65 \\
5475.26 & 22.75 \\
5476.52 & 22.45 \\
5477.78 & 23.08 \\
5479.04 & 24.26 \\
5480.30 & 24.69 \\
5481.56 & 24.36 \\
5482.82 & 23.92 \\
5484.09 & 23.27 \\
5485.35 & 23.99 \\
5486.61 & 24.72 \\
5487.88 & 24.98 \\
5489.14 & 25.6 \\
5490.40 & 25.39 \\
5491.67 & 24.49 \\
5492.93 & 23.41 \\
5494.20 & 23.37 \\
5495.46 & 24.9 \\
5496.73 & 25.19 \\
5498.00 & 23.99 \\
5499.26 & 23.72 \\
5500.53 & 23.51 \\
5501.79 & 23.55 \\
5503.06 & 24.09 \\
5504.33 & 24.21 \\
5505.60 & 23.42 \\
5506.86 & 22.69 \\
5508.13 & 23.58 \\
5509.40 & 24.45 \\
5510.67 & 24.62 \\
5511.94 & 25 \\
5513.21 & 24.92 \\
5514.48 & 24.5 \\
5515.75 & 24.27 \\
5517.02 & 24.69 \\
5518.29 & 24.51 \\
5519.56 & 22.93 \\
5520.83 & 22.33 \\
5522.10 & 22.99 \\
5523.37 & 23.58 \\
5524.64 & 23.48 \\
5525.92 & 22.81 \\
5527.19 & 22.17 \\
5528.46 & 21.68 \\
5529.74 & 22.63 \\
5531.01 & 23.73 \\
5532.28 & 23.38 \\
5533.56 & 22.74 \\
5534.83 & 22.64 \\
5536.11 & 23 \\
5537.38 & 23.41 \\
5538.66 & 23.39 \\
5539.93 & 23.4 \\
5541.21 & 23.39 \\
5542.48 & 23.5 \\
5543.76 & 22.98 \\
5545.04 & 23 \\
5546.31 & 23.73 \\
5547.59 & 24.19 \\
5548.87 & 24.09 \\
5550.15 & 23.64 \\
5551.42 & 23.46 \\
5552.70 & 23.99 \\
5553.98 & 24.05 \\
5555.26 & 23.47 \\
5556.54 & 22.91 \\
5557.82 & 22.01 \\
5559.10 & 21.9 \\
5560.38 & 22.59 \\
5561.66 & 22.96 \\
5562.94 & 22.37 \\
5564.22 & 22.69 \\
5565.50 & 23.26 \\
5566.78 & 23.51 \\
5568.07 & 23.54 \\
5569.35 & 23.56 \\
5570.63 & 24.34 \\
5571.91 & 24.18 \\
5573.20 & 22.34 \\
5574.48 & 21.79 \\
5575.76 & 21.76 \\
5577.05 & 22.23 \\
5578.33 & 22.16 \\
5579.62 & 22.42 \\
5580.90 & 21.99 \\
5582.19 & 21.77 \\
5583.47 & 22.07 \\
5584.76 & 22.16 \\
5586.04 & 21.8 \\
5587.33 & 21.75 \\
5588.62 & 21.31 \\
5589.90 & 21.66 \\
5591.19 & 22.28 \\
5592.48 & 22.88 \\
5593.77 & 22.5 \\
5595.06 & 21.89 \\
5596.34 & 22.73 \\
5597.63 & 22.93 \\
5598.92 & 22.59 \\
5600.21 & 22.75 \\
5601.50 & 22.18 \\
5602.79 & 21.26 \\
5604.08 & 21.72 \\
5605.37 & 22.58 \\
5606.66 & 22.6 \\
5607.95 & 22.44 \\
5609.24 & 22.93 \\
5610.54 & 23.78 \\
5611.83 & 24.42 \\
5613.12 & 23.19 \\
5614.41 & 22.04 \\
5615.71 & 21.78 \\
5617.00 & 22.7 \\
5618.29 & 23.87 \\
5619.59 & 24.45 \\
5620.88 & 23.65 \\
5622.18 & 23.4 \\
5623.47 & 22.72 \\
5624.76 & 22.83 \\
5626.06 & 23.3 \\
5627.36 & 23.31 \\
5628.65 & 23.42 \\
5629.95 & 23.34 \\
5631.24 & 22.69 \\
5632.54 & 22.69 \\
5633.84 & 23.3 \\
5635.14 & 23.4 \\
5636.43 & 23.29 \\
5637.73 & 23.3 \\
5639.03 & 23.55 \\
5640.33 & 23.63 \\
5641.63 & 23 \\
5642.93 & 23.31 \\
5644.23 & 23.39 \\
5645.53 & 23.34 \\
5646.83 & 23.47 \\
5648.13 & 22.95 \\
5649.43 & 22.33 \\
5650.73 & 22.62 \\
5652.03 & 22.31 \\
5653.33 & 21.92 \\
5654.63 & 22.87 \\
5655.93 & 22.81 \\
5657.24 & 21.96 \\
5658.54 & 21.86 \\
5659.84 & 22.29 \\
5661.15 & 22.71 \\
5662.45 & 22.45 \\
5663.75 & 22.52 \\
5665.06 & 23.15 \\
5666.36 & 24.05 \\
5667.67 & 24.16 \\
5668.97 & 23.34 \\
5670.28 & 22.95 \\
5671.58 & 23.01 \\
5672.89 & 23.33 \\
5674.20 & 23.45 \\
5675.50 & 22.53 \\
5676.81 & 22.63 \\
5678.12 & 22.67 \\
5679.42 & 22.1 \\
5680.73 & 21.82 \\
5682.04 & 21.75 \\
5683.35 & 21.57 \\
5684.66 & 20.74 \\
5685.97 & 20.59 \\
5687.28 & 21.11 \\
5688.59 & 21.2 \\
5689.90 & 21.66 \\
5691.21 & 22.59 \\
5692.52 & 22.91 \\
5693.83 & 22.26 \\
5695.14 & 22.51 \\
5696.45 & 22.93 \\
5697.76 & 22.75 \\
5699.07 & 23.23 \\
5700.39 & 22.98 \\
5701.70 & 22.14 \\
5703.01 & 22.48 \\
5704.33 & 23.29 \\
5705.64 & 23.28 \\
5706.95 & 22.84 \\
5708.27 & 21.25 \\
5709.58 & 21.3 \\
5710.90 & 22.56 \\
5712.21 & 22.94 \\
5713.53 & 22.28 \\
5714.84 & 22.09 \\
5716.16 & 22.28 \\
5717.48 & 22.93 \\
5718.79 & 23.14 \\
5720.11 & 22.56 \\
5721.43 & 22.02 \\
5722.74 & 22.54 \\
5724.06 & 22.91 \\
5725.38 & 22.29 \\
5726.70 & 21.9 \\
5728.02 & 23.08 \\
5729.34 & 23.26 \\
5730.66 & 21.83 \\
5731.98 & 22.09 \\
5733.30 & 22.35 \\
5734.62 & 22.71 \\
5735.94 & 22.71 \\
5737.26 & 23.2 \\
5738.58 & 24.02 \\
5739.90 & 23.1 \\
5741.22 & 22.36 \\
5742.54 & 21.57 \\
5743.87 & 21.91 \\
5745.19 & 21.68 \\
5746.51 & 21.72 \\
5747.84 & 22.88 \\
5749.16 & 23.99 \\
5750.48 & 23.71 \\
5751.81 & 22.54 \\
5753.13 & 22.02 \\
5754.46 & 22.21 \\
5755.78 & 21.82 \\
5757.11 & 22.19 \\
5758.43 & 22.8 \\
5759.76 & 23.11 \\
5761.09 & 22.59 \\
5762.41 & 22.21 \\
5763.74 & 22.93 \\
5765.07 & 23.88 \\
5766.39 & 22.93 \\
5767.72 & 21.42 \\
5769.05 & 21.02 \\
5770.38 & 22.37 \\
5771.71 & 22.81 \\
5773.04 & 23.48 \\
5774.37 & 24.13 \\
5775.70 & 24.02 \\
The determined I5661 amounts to 22.7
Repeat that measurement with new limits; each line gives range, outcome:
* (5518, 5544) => 23.1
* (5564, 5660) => 22.8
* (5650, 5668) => 22.7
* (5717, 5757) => 22.6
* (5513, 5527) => 23.6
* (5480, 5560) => 23.7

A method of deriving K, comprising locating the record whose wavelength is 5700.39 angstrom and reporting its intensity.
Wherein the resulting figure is 22.98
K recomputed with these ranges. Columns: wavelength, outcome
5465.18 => 23.86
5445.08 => 22.33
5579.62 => 22.42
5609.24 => 22.93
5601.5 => 22.18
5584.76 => 22.16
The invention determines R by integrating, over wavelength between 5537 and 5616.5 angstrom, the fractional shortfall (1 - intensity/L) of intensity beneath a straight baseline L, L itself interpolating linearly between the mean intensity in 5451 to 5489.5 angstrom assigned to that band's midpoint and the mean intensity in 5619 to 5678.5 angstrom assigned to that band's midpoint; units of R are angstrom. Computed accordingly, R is 2.2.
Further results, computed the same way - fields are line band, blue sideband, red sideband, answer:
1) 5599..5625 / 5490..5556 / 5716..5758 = 0.4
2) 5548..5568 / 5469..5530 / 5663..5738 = 0.3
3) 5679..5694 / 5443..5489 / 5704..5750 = 0.7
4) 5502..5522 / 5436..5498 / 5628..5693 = -0.3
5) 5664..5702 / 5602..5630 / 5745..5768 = 0.5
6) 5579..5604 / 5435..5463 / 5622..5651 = 1.2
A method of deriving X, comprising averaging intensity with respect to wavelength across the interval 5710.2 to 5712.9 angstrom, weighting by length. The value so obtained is 22.7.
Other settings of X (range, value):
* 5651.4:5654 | 22.1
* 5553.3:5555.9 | 23.7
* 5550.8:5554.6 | 23.8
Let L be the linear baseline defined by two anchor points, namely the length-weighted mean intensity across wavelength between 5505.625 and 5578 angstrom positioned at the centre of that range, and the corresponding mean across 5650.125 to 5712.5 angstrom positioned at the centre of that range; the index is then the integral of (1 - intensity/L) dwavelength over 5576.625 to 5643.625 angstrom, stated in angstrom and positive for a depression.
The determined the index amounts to 0.5 angstrom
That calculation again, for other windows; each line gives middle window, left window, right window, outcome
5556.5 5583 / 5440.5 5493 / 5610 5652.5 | 0.88 angstrom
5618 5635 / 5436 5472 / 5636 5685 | -0.26 angstrom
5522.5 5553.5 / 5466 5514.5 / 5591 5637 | 0.53 angstrom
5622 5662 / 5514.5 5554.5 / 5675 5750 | -0.28 angstrom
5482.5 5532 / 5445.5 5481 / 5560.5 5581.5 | -0.98 angstrom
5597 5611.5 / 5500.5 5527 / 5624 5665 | 0.39 angstrom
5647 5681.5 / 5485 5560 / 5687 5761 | 0.18 angstrom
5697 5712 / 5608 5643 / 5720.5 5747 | 0.07 angstrom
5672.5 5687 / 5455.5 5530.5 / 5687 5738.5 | 0.41 angstrom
